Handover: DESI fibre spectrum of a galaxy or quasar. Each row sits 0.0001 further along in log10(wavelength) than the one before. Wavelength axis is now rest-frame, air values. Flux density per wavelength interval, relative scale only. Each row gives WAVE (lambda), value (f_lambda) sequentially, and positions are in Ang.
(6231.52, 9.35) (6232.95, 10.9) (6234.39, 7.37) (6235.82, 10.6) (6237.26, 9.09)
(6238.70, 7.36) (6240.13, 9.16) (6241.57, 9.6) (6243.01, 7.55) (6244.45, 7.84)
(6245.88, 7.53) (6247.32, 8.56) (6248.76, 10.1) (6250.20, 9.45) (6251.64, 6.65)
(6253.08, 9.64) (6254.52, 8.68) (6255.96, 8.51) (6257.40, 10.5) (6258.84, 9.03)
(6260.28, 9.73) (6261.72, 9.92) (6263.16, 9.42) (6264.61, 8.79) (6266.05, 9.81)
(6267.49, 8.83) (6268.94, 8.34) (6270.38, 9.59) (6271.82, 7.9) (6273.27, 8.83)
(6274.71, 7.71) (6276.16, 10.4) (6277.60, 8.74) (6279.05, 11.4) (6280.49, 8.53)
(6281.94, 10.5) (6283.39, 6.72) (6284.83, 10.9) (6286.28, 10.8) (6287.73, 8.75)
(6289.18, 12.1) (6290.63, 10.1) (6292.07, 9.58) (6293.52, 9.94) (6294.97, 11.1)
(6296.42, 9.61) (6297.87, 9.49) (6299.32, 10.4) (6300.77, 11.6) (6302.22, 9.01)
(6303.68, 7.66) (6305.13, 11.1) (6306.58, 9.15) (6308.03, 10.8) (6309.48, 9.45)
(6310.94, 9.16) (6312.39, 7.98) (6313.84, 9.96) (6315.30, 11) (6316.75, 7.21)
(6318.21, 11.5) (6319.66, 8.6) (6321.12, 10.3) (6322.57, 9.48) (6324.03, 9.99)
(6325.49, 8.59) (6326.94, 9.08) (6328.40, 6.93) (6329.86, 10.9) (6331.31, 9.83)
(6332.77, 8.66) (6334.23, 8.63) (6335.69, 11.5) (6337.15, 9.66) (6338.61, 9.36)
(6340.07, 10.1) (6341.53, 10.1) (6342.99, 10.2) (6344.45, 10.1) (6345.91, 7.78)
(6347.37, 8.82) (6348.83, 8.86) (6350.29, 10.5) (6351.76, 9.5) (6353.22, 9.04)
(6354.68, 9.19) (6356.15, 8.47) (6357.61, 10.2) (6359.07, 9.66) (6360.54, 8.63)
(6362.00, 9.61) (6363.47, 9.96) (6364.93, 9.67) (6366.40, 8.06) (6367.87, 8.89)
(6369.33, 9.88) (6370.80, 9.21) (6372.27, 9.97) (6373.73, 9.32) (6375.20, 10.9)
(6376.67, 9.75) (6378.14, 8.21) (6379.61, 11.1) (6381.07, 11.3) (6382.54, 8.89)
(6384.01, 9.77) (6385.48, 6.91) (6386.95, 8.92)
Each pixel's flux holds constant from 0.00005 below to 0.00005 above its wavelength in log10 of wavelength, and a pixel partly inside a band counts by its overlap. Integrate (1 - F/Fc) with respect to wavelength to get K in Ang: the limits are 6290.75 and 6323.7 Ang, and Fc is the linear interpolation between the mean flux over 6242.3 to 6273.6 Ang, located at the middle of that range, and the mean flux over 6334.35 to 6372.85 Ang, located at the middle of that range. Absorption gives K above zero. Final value -1.99 Ang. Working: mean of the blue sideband 8.87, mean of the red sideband 9.48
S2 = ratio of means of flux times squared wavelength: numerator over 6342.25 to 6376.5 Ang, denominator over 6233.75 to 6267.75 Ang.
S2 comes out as 1.1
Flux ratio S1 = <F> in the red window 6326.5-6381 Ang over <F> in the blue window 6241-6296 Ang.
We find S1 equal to 1.02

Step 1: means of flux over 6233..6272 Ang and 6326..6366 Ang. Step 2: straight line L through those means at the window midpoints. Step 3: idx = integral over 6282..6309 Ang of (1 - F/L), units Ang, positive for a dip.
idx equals -2.3 Ang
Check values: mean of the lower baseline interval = 8.92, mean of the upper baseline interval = 9.43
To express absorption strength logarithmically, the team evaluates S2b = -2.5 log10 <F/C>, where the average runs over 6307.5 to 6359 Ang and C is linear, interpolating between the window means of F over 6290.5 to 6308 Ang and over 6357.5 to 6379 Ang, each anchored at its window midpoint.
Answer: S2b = 0.03 mag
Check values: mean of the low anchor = 9.93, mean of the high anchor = 9.45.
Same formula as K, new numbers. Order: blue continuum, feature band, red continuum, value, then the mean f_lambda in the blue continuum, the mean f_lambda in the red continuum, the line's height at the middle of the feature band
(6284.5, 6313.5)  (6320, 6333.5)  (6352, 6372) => 0.50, 9.92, 9.29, 9.64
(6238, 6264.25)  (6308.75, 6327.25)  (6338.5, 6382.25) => -0.28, 8.85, 9.54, 9.27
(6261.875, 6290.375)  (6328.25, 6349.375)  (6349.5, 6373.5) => -0.23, 9.39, 9.4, 9.4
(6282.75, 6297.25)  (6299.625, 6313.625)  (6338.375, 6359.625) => 0.35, 9.98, 9.46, 9.83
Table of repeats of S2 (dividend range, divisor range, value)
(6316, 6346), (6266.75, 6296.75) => 1.01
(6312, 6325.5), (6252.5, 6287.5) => 1.04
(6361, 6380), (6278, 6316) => 0.99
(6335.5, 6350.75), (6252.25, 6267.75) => 1.06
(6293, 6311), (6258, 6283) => 1.08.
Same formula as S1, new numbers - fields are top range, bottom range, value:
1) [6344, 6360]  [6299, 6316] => 0.95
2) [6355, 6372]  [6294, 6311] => 0.94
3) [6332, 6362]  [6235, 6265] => 1.06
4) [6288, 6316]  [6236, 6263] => 1.12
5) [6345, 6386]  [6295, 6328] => 0.98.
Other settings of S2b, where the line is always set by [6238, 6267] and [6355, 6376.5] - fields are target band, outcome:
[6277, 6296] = -0.100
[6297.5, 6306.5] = -0.080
